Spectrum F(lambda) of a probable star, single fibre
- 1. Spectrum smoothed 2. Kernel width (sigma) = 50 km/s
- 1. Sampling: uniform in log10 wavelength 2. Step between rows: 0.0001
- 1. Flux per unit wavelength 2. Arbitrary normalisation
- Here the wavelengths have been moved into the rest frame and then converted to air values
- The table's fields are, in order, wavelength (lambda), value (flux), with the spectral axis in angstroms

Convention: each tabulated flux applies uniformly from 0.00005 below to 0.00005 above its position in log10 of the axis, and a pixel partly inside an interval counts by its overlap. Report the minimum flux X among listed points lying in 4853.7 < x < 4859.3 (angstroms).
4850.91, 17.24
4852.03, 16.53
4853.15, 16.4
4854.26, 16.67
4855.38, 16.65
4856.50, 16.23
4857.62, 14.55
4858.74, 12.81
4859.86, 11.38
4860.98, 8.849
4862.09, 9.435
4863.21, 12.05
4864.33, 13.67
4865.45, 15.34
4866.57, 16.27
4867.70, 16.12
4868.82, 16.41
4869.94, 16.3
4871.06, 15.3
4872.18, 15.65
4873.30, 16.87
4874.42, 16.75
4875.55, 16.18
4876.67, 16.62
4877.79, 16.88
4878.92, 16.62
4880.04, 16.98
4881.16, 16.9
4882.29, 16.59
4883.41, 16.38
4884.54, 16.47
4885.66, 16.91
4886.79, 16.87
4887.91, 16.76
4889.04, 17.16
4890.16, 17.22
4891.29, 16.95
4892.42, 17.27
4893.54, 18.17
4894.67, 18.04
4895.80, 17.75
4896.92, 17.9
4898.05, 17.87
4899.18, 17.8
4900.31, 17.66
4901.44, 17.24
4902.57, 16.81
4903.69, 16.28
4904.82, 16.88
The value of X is 12.81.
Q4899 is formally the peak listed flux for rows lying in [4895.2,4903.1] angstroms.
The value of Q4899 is 17.9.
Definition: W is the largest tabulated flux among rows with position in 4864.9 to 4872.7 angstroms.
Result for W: 16.41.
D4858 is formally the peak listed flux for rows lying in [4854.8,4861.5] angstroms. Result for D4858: 16.65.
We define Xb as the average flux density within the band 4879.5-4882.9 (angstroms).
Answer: 16.8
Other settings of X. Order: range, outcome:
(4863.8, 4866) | 13.67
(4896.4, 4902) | 17.24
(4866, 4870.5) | 16.12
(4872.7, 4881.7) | 16.18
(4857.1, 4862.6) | 8.849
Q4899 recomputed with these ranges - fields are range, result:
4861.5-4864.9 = 13.67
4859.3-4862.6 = 11.38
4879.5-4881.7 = 16.98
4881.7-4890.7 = 17.22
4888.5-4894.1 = 18.17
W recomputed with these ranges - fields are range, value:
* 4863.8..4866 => 15.34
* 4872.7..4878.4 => 16.88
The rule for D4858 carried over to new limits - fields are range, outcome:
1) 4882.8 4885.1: 16.47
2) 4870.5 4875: 16.87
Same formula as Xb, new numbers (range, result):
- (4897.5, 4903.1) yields 17.5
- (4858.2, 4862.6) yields 10.6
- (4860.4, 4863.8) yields 10.2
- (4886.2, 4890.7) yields 17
